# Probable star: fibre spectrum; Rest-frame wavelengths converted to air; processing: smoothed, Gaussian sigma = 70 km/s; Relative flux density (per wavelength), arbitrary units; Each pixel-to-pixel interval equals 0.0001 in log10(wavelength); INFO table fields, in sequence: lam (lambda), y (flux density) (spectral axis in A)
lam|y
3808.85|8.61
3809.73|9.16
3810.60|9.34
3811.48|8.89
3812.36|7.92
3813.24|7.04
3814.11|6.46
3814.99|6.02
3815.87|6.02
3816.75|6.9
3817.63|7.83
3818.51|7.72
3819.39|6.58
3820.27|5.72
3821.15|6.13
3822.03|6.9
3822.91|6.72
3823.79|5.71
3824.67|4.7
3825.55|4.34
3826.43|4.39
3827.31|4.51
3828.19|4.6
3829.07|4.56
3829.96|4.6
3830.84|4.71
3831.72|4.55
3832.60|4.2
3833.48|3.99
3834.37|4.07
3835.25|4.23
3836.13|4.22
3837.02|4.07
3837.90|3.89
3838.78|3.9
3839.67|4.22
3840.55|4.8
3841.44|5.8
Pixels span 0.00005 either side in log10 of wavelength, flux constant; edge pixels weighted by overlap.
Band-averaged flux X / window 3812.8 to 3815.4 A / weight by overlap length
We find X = 6.53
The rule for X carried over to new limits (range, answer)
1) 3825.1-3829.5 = 4.49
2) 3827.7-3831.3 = 4.61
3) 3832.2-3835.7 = 4.12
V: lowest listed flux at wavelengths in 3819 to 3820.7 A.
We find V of 5.72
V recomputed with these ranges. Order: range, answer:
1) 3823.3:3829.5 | 4.34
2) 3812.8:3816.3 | 6.02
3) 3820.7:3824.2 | 5.71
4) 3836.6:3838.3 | 3.89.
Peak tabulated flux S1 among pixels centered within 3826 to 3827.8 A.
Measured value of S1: 4.51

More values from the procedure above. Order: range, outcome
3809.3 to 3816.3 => 9.34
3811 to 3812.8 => 8.89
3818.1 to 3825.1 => 7.72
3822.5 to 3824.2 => 6.72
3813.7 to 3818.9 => 7.83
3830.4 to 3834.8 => 4.71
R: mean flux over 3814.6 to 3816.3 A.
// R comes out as 6.01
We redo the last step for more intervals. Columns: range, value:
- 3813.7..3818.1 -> 6.65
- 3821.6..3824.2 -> 6.45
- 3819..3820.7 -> 6.14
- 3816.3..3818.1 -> 7.35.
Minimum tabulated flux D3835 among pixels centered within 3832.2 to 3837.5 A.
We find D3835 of 3.99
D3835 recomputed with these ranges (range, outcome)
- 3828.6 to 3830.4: 4.56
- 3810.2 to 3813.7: 7.04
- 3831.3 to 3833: 4.2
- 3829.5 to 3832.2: 4.55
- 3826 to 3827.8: 4.39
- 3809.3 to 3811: 9.16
